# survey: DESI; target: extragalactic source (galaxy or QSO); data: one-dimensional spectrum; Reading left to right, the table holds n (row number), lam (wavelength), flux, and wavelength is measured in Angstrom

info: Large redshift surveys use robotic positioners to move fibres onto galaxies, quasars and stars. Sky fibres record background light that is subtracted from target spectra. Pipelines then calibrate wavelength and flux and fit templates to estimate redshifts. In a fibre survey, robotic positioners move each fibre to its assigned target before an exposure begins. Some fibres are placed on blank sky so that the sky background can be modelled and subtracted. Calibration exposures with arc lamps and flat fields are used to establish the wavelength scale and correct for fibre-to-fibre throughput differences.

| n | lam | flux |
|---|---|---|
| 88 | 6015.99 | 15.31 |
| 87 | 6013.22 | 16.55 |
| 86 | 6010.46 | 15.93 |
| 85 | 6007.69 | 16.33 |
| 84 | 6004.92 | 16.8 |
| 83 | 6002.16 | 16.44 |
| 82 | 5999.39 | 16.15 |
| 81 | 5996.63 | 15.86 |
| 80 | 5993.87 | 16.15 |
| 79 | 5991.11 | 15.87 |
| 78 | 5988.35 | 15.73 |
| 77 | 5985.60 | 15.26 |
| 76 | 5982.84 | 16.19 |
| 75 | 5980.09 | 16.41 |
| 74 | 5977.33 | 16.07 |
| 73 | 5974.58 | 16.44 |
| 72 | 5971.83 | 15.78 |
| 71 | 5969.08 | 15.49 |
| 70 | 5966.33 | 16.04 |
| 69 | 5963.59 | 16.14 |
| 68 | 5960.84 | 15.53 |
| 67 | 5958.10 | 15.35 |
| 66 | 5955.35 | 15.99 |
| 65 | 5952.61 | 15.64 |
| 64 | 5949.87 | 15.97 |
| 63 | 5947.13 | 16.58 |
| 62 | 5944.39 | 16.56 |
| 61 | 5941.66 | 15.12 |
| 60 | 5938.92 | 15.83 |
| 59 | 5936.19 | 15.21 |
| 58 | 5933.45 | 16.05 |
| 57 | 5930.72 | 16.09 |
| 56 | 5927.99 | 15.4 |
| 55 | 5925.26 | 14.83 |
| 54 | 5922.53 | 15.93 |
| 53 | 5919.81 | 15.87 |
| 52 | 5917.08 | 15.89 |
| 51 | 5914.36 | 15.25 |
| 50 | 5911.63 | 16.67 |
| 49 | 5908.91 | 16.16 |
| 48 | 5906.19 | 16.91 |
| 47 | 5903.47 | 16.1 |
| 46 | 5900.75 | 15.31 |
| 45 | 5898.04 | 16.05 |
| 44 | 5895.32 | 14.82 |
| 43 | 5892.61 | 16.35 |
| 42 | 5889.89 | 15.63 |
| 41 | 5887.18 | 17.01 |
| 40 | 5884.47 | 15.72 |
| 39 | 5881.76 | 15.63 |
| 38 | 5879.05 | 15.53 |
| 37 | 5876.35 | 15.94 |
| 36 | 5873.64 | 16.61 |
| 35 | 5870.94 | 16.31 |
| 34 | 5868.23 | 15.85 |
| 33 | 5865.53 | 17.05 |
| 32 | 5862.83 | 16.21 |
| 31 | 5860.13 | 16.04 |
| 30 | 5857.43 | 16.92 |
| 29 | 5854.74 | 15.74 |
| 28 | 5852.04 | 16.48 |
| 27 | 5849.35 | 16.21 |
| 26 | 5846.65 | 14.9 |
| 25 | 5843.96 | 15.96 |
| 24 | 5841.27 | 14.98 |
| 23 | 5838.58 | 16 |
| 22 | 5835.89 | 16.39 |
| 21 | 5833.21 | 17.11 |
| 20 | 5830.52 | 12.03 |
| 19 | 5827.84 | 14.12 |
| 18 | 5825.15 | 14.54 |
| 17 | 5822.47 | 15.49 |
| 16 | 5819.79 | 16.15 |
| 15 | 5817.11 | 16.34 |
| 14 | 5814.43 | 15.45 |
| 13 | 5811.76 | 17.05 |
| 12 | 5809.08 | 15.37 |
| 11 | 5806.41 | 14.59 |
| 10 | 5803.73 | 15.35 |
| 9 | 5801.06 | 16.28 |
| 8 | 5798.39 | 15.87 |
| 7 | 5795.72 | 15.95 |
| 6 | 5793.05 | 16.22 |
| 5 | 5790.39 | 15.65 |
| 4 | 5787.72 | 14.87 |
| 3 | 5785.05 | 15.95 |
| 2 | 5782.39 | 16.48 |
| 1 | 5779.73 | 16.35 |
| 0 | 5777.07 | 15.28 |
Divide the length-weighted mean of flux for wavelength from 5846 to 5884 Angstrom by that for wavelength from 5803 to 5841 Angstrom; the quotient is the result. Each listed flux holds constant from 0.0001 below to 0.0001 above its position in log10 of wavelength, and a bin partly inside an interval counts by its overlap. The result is 1.05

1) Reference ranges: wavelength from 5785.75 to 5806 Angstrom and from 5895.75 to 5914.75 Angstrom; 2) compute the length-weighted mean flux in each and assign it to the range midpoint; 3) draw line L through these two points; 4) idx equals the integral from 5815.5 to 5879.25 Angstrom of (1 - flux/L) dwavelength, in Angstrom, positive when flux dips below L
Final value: 0.3 Angstrom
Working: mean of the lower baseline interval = 15.7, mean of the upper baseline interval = 16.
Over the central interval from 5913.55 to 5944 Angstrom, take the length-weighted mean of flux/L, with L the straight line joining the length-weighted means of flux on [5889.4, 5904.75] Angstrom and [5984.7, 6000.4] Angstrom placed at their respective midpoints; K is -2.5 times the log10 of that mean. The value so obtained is 0.01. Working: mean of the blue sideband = 15.7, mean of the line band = 15.6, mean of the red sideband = 15.9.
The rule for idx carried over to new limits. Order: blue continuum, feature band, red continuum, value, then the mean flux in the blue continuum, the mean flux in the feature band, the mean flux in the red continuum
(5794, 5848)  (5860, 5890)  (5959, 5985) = -0.9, 15.5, 16.2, 16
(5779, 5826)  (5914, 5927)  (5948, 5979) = 0.2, 15.8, 15.6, 15.9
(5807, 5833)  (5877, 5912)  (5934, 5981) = -0.9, 15.2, 16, 15.9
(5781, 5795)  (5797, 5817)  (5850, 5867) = 0.3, 15.8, 15.7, 16.4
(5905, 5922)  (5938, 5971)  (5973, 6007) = 0.5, 16.1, 15.9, 16.1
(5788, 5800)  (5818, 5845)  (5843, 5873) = 1.3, 15.8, 15.3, 16.2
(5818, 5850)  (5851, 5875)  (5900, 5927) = -1.3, 15.3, 16.4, 15.9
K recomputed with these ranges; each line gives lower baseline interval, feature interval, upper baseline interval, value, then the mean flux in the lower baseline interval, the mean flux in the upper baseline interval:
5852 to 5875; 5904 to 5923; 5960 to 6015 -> 0.008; 16.3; 16.1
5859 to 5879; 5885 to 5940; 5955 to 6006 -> 0.019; 16.2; 16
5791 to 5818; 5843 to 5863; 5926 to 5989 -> -0.014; 15.8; 15.9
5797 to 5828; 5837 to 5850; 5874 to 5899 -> 0.009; 15.6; 15.9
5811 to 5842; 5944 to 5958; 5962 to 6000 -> -0.012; 15.5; 16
